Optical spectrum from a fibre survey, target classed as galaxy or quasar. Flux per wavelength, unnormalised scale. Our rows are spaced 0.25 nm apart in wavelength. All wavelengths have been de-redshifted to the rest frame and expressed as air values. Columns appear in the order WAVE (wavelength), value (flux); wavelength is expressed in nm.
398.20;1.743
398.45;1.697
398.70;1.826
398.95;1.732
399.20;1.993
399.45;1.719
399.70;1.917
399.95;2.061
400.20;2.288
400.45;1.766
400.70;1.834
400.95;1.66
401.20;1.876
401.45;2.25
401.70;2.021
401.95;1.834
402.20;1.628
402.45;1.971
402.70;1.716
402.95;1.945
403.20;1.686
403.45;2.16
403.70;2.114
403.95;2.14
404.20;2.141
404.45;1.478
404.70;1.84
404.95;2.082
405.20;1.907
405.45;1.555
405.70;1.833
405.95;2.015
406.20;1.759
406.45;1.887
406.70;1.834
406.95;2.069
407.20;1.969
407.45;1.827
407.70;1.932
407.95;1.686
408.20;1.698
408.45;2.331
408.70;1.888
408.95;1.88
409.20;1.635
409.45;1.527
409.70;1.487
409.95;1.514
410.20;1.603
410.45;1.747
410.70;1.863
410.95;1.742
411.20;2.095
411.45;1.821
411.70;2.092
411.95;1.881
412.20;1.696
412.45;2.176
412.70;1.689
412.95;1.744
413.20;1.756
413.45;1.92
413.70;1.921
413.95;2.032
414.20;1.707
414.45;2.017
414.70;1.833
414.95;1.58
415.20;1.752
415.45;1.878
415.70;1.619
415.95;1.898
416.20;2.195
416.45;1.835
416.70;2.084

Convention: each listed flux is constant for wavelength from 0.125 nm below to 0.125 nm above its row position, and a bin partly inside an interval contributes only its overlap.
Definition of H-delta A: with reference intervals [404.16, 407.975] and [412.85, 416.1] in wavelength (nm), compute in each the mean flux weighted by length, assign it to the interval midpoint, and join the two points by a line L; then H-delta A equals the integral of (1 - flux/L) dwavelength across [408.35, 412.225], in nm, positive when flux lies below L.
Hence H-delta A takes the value 0.09 nm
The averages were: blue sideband 1.86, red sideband 1.82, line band 1.8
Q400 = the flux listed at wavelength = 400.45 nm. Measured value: 1.766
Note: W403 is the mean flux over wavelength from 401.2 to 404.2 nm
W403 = 1.96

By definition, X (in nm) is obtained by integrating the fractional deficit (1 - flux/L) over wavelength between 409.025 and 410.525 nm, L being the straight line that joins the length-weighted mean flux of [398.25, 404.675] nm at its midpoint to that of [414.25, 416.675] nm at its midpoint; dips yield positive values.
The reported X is 0.22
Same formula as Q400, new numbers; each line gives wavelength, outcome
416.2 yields 2.195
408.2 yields 1.698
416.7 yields 2.084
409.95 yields 1.514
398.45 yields 1.697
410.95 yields 1.742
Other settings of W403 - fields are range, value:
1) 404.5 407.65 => 1.87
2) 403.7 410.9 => 1.83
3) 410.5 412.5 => 1.9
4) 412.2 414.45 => 1.87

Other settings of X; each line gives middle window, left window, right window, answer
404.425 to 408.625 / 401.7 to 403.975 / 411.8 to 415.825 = 0.01 nm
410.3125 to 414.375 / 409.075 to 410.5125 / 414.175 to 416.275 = -0.42 nm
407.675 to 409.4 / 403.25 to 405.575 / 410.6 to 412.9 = 0.06 nm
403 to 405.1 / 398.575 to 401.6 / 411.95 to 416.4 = -0.07 nm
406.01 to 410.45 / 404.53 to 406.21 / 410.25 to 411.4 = 0.12 nm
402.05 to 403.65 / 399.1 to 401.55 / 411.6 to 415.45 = 0.05 nm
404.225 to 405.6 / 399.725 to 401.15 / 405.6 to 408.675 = 0.08 nm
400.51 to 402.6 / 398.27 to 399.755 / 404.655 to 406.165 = -0.05 nm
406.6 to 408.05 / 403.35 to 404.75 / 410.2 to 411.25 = 0.01 nm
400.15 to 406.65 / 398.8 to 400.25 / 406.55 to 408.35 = 0.02 nm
